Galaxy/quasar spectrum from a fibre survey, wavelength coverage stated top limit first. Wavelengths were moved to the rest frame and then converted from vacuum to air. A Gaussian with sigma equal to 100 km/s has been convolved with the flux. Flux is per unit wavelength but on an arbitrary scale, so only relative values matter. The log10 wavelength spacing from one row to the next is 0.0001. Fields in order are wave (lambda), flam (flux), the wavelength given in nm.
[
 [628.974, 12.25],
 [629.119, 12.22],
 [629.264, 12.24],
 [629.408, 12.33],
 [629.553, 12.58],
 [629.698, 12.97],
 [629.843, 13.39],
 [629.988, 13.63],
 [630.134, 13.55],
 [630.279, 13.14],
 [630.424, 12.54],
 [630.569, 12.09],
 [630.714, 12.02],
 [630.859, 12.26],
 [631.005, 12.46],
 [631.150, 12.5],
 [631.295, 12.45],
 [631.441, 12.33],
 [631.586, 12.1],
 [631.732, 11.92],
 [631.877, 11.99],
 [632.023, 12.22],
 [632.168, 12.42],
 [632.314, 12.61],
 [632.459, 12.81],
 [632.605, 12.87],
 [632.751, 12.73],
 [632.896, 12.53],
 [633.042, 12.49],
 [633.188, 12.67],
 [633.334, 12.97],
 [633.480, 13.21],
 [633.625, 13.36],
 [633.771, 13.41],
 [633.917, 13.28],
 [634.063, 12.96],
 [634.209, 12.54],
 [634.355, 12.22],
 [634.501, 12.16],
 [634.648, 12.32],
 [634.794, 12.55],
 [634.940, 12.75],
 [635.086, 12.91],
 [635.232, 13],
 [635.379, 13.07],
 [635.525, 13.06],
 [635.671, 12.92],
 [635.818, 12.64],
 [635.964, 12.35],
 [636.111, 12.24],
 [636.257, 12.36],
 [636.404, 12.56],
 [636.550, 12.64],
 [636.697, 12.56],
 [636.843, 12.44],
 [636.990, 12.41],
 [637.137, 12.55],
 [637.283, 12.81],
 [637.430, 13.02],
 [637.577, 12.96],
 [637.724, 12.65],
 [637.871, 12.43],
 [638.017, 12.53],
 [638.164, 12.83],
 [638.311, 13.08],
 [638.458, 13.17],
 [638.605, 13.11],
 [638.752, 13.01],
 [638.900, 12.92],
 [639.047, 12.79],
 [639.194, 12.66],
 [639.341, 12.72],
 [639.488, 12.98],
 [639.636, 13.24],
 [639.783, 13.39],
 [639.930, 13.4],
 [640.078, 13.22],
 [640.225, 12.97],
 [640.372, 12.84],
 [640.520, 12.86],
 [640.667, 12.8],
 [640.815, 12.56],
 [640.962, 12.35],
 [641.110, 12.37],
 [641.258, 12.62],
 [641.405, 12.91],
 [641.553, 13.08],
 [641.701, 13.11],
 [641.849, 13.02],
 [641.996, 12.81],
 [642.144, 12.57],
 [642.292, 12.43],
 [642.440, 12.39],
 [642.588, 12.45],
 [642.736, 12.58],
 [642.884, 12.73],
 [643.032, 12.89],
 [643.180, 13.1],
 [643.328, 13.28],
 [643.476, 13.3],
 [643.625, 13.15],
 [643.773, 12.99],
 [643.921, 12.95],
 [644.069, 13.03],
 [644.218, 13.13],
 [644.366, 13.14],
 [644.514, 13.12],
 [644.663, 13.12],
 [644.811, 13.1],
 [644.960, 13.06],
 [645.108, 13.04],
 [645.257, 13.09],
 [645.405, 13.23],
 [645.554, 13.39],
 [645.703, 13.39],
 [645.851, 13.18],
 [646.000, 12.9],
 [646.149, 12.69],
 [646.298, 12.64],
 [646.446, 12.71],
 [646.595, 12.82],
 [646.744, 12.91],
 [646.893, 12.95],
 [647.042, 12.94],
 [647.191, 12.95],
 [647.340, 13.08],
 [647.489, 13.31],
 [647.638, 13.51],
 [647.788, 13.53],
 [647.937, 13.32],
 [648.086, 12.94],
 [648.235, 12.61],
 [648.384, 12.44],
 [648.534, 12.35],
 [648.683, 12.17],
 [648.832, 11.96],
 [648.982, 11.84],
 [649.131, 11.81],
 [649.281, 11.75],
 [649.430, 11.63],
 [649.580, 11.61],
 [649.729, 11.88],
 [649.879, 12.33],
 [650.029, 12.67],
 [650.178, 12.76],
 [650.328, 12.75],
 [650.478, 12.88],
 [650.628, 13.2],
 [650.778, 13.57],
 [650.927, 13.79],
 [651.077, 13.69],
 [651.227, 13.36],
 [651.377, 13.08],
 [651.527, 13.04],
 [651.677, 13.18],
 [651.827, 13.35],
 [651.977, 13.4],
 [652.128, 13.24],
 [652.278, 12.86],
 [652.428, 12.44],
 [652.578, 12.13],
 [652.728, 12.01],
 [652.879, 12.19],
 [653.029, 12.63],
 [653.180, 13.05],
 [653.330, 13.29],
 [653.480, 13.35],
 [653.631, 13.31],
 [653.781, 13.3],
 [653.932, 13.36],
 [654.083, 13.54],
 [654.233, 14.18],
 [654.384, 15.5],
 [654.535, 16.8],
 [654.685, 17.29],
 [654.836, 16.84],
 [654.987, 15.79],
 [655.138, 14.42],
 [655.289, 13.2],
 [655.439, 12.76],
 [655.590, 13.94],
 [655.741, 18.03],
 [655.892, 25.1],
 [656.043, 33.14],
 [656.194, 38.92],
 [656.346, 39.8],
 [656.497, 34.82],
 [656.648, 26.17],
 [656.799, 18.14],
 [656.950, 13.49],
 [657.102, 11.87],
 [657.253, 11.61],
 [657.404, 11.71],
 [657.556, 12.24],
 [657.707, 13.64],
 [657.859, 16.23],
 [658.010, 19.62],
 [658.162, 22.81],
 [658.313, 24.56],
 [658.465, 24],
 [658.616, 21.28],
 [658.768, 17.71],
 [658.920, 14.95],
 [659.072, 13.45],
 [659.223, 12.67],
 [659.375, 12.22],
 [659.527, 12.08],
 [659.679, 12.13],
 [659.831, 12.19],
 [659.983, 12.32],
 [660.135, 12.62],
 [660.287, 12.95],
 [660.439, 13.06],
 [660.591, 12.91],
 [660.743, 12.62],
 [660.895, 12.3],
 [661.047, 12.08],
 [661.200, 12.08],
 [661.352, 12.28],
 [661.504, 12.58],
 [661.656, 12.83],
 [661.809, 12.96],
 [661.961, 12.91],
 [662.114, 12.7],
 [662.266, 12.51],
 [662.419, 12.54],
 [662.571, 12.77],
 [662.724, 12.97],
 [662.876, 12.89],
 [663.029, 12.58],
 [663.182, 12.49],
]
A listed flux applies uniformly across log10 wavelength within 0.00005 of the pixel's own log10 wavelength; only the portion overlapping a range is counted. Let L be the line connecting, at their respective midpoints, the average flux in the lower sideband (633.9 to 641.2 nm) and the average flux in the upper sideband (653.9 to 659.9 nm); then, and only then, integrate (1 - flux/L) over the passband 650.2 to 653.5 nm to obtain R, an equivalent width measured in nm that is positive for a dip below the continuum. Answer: 0.728 nm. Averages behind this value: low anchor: 12.8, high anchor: 18.1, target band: 13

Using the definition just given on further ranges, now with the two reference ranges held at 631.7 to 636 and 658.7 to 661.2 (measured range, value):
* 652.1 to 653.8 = 0.015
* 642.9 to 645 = -0.045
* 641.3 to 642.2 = -0.009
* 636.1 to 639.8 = -0.006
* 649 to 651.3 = 0.044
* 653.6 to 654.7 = -0.141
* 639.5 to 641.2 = -0.018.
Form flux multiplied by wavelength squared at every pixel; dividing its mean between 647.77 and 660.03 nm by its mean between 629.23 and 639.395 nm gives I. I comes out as 1.3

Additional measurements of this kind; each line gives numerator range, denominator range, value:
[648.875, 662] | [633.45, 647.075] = 1.24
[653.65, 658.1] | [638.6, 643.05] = 1.50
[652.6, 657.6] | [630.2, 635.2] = 1.49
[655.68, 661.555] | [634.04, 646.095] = 1.44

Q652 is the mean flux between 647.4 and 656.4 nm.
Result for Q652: 14.7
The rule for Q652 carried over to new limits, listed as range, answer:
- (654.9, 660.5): 18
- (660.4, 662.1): 12.6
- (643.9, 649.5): 12.8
